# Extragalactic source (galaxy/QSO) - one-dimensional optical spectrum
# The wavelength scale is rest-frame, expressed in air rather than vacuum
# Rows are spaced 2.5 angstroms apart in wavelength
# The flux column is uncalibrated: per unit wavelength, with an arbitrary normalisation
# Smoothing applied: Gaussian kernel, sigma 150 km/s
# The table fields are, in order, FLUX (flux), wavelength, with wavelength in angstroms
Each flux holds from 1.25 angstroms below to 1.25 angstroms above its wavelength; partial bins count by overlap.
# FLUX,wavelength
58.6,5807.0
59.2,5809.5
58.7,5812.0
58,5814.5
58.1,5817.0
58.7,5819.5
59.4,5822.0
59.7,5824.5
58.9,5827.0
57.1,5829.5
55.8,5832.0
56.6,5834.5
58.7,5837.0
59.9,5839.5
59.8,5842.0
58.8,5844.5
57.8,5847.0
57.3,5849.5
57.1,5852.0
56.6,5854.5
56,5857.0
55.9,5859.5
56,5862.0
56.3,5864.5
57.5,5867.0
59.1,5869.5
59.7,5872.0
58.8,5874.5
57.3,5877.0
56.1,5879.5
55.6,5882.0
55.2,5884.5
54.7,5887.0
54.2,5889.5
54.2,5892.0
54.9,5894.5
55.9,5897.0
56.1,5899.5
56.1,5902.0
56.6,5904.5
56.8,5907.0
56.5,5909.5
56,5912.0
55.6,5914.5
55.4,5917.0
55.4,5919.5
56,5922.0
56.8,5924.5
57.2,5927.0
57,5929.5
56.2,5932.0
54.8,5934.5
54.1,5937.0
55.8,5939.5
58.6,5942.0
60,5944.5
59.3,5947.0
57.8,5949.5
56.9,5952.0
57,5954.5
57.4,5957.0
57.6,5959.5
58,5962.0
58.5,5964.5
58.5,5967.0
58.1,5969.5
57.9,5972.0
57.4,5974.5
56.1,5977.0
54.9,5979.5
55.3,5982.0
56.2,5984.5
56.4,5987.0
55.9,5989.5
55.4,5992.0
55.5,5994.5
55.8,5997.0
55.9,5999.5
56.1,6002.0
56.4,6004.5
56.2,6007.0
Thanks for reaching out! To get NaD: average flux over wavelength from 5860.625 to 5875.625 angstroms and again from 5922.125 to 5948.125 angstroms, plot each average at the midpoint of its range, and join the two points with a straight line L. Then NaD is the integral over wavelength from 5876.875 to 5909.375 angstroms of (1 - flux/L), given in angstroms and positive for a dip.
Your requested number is 1.06 angstroms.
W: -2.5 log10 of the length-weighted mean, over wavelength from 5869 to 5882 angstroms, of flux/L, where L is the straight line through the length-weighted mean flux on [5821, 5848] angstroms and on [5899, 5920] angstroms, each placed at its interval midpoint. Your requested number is -0.01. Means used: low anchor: 58.4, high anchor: 56.1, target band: 57.9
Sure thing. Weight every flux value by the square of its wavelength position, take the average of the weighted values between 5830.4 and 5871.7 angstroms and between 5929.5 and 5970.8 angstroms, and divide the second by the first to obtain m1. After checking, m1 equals 1.03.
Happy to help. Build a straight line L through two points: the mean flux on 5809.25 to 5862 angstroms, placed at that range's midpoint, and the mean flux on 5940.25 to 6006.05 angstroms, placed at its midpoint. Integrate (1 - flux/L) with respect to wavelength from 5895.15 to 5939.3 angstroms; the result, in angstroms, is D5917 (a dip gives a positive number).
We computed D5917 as 1.1 angstroms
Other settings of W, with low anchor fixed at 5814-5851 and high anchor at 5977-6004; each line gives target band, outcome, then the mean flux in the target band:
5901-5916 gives 0.02 mag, 56.3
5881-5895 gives 0.05 mag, 54.8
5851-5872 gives 0.02 mag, 57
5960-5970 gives -0.04 mag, 58.2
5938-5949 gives -0.03 mag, 58.3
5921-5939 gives 0.01 mag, 56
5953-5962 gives -0.02 mag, 57.4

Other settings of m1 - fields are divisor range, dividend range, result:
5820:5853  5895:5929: 0.99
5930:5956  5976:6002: 0.99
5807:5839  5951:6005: 1.02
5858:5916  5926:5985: 1.04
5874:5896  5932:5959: 1.05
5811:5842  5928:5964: 1.02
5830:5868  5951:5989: 1.04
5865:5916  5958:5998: 1.04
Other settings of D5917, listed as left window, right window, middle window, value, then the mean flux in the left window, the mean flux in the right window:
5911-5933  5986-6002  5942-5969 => -1.0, 56.2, 55.8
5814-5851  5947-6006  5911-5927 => 0.4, 58.3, 56.8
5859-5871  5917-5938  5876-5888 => 0.2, 57.1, 55.9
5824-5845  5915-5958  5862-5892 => 0.5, 58.3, 56.8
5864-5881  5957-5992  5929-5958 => 0.1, 57.9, 56.9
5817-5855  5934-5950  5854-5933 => 1.9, 58.2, 57.3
